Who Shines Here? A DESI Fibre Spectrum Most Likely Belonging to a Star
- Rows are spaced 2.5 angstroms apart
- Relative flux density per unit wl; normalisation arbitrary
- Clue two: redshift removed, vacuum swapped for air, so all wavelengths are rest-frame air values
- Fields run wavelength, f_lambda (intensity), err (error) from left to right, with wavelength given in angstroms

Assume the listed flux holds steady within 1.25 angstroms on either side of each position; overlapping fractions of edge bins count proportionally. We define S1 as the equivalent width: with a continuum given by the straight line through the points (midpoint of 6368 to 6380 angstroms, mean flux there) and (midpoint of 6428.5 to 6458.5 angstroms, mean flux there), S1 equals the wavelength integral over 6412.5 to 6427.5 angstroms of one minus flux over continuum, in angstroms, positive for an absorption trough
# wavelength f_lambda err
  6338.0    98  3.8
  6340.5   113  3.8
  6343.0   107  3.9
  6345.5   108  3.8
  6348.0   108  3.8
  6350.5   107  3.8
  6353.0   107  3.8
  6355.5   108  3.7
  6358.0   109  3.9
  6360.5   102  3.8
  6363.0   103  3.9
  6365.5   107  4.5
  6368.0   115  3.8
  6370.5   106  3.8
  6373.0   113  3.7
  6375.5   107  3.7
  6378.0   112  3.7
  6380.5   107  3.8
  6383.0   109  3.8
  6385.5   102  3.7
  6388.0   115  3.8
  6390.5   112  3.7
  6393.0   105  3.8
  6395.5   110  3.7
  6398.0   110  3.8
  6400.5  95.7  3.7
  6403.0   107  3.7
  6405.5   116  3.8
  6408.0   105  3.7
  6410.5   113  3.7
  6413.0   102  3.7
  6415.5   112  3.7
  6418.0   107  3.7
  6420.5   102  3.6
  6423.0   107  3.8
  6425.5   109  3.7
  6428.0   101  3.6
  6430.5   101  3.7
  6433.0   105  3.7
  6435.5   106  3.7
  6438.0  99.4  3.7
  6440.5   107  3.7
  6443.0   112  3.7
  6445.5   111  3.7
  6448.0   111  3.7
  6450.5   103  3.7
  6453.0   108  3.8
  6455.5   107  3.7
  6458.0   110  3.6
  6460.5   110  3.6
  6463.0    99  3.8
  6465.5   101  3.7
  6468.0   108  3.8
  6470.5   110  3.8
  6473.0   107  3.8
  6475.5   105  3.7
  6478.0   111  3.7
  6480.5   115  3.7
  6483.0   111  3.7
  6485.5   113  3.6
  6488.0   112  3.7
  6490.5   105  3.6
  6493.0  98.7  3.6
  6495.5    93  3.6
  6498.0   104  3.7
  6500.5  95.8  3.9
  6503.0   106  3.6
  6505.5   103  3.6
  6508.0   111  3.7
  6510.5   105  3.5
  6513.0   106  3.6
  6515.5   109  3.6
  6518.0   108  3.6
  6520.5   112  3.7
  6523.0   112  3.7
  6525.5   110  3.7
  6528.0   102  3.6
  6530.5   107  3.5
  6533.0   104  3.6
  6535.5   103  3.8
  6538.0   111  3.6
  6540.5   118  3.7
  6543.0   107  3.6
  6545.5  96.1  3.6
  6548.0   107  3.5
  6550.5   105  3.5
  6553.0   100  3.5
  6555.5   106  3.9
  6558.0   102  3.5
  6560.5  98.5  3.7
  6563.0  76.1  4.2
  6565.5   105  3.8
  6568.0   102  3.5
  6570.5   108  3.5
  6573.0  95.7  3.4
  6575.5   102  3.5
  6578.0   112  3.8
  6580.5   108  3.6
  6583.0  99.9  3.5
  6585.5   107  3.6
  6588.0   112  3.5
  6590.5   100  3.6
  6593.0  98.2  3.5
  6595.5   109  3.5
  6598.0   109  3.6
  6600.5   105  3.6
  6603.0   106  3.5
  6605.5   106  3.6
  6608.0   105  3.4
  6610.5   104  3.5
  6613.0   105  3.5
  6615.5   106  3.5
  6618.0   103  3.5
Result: 0.2 angstroms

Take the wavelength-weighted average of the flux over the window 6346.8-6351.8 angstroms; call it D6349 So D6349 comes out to 107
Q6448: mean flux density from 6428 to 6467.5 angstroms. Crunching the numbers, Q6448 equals 106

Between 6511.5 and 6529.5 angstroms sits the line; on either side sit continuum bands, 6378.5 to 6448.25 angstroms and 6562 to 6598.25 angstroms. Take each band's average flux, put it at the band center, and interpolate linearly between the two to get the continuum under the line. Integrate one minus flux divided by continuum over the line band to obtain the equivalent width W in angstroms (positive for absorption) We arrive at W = -0.7 angstroms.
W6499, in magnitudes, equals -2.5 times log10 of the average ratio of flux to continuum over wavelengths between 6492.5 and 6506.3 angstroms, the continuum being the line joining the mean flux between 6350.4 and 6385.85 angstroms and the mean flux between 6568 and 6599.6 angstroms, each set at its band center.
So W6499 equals 0.063 mag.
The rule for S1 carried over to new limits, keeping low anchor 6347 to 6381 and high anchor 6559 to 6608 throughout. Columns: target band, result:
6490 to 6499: 0.5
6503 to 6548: -1.2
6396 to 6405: 0.1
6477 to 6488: -0.7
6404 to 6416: -0.3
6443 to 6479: -0.5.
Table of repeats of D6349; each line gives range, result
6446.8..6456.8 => 107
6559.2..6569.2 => 95.4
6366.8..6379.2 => 111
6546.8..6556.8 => 104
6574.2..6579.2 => 107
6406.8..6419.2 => 108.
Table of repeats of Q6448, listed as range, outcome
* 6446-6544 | 107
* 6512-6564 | 105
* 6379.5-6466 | 107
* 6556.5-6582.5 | 101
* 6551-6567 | 98.3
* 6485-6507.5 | 103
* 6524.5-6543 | 108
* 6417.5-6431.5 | 104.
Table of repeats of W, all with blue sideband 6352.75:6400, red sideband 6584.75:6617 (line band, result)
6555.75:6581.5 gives 1.2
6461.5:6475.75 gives 0.3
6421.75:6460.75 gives 0.3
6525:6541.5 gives -0.2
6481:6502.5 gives 0.5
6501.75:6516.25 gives 0.0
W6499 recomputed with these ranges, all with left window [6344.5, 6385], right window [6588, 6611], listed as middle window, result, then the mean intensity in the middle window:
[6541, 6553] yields 0.02 mag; 104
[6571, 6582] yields 0.01 mag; 105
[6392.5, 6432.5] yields 0.01 mag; 106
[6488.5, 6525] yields 0.01 mag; 105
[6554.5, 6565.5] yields 0.10 mag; 96.5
